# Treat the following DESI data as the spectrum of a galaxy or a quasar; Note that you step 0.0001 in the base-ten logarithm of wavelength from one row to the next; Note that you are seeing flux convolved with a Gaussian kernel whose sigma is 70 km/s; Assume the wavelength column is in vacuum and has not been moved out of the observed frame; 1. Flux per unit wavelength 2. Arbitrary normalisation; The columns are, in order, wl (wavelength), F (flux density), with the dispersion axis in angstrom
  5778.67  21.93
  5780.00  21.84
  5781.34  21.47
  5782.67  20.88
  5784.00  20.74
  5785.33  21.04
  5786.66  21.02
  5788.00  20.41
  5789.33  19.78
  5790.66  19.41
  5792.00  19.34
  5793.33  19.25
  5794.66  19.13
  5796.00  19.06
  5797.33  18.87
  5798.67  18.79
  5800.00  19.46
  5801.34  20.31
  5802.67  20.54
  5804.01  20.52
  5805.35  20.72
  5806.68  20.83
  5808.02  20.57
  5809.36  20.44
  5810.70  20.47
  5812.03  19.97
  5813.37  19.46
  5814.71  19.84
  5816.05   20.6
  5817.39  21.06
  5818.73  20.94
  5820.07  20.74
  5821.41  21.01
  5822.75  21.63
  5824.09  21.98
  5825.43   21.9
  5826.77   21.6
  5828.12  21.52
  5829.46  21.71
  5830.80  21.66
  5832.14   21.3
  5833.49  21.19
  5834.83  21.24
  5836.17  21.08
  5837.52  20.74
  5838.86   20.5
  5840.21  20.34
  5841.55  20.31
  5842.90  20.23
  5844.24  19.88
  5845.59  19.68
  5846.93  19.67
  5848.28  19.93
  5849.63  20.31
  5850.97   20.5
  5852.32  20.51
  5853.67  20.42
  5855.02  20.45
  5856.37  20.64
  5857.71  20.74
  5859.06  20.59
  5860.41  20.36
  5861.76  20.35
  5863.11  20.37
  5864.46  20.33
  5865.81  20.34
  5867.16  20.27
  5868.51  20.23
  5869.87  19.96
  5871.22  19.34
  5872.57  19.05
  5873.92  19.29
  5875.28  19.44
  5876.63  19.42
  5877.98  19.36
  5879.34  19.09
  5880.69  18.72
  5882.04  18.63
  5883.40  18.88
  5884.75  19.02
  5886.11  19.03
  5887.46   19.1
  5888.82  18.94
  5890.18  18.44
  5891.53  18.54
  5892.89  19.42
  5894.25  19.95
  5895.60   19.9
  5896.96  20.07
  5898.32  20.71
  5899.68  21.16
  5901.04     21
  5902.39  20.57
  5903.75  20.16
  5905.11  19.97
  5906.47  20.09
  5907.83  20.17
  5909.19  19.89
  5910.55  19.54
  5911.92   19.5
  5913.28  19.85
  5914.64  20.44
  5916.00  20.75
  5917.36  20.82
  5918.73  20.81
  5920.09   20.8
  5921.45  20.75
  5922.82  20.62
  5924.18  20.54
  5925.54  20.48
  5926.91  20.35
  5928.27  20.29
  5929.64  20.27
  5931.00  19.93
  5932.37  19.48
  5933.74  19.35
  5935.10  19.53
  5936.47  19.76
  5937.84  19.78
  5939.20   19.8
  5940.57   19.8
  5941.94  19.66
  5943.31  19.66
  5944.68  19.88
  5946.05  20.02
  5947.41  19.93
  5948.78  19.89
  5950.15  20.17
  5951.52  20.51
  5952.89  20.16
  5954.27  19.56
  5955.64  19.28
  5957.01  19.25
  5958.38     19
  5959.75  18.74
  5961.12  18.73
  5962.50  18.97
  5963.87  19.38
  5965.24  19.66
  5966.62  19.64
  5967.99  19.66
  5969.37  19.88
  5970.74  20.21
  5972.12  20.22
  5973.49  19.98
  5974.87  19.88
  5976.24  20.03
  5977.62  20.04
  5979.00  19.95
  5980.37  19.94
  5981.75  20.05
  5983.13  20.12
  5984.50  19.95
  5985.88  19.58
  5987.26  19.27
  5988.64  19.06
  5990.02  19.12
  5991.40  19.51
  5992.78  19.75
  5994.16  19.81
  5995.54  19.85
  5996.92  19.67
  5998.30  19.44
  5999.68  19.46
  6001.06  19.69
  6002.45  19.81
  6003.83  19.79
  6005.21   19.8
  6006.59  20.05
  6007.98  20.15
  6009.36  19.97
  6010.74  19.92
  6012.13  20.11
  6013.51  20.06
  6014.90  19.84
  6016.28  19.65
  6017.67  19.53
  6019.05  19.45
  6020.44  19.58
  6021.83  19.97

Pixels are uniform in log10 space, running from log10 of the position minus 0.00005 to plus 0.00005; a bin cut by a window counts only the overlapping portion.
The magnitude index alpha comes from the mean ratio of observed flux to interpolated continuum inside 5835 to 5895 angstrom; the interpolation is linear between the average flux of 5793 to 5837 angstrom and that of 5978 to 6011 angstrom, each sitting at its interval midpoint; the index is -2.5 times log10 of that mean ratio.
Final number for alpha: 0.03 mag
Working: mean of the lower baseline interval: 20.6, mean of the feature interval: 19.8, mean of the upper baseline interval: 19.7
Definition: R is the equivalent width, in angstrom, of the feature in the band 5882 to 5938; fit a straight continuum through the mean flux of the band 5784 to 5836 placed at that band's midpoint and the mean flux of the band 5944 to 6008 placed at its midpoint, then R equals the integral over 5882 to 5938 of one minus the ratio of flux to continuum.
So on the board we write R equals 0.22 angstrom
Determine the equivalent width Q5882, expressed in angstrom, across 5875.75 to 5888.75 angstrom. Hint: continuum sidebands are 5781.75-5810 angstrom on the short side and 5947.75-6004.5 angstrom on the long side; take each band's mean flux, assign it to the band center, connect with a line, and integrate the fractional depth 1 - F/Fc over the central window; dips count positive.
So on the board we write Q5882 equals 0.6 angstrom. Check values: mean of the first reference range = 20.1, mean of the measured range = 19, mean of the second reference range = 19.7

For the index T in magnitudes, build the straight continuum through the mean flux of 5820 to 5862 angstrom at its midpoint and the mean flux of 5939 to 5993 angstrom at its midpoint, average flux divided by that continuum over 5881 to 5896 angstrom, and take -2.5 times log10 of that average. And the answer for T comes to 0.07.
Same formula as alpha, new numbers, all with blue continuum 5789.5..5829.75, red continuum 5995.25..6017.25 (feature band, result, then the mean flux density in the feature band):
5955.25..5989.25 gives 0.02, 19.6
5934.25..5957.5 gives 0.01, 19.8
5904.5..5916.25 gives 0.01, 20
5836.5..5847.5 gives 0.00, 20.2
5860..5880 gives 0.02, 19.8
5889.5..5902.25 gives 0.01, 19.9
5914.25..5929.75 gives -0.03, 20.6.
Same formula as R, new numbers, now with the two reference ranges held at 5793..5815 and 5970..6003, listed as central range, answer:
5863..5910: 0.4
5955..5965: 0.4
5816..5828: -0.9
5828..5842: -0.8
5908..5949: -0.5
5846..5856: -0.2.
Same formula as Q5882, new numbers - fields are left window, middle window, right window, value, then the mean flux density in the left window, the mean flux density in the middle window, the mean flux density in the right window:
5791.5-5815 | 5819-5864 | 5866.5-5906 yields -2.3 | 19.9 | 20.8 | 19.6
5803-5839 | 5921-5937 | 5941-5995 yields -0.1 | 20.9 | 20.1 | 19.7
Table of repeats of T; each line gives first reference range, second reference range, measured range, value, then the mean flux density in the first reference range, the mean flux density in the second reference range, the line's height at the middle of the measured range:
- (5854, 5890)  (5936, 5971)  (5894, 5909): -0.04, 19.7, 19.6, 19.7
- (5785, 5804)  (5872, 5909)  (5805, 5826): -0.06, 19.7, 19.6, 19.7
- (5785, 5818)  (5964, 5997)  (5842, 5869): -0.02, 20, 19.8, 19.9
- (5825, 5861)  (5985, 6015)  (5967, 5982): -0.01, 20.7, 19.7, 19.9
